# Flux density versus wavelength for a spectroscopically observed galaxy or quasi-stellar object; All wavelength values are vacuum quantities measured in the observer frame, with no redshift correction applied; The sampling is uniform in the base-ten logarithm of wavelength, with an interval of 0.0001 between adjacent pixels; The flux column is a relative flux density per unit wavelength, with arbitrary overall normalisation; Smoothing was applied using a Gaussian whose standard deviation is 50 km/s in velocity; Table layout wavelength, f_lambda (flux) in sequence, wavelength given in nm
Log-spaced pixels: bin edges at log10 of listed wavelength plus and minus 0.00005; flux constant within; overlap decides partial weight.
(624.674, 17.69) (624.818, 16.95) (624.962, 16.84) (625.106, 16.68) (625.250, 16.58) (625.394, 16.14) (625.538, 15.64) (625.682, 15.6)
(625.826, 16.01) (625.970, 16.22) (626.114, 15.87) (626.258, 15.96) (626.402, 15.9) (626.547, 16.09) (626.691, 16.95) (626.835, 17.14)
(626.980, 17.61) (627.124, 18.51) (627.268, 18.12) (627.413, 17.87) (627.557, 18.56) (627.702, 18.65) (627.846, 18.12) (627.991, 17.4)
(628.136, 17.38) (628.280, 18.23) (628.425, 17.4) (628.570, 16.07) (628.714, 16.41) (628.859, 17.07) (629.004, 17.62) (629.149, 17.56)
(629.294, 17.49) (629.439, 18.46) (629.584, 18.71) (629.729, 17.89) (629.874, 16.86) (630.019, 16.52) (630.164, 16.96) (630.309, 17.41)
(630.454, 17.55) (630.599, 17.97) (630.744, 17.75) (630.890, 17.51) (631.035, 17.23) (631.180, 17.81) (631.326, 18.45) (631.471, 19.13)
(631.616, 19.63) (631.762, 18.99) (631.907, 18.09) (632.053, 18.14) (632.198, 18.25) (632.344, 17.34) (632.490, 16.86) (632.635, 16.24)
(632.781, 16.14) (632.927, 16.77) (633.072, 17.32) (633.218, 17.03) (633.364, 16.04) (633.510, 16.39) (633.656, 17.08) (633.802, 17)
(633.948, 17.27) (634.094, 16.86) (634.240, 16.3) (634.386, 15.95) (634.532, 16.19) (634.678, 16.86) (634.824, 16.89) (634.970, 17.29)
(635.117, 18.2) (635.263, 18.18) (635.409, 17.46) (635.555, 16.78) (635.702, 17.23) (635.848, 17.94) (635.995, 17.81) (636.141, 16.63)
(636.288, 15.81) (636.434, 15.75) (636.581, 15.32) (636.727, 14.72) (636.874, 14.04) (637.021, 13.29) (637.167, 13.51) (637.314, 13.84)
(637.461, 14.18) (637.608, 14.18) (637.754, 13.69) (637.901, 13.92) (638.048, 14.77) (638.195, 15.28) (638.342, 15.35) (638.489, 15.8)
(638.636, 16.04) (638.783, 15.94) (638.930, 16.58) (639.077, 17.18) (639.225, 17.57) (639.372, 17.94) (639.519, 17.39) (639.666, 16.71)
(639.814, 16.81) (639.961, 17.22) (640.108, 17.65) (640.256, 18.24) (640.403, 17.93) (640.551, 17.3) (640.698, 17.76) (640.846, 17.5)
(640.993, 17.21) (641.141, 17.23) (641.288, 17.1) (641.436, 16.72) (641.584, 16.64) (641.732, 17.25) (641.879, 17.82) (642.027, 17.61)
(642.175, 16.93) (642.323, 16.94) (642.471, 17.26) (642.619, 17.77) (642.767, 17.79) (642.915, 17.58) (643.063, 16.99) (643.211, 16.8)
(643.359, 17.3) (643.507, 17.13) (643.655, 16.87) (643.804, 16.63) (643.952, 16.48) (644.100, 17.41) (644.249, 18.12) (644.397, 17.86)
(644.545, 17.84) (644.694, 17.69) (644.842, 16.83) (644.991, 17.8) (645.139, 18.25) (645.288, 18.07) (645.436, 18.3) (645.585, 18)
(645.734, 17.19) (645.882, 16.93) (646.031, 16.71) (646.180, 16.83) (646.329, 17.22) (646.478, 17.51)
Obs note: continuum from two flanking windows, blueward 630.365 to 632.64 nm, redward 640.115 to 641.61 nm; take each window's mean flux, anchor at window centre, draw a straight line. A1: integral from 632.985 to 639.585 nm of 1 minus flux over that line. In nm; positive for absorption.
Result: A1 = 0.57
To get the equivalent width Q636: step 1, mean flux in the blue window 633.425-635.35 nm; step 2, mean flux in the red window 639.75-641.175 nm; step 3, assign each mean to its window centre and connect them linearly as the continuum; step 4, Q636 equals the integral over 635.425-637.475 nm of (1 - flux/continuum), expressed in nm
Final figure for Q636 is 0.186 nm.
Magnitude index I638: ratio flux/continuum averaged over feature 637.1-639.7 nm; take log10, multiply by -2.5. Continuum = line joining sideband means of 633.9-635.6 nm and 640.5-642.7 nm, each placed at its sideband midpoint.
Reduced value 0.11 mag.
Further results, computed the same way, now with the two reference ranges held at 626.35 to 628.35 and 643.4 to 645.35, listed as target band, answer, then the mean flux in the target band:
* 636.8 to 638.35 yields 0.233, 14.1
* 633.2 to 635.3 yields 0.043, 16.9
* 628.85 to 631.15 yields 0.003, 17.6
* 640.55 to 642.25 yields 0.014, 17.3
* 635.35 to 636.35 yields 0.028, 17.1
